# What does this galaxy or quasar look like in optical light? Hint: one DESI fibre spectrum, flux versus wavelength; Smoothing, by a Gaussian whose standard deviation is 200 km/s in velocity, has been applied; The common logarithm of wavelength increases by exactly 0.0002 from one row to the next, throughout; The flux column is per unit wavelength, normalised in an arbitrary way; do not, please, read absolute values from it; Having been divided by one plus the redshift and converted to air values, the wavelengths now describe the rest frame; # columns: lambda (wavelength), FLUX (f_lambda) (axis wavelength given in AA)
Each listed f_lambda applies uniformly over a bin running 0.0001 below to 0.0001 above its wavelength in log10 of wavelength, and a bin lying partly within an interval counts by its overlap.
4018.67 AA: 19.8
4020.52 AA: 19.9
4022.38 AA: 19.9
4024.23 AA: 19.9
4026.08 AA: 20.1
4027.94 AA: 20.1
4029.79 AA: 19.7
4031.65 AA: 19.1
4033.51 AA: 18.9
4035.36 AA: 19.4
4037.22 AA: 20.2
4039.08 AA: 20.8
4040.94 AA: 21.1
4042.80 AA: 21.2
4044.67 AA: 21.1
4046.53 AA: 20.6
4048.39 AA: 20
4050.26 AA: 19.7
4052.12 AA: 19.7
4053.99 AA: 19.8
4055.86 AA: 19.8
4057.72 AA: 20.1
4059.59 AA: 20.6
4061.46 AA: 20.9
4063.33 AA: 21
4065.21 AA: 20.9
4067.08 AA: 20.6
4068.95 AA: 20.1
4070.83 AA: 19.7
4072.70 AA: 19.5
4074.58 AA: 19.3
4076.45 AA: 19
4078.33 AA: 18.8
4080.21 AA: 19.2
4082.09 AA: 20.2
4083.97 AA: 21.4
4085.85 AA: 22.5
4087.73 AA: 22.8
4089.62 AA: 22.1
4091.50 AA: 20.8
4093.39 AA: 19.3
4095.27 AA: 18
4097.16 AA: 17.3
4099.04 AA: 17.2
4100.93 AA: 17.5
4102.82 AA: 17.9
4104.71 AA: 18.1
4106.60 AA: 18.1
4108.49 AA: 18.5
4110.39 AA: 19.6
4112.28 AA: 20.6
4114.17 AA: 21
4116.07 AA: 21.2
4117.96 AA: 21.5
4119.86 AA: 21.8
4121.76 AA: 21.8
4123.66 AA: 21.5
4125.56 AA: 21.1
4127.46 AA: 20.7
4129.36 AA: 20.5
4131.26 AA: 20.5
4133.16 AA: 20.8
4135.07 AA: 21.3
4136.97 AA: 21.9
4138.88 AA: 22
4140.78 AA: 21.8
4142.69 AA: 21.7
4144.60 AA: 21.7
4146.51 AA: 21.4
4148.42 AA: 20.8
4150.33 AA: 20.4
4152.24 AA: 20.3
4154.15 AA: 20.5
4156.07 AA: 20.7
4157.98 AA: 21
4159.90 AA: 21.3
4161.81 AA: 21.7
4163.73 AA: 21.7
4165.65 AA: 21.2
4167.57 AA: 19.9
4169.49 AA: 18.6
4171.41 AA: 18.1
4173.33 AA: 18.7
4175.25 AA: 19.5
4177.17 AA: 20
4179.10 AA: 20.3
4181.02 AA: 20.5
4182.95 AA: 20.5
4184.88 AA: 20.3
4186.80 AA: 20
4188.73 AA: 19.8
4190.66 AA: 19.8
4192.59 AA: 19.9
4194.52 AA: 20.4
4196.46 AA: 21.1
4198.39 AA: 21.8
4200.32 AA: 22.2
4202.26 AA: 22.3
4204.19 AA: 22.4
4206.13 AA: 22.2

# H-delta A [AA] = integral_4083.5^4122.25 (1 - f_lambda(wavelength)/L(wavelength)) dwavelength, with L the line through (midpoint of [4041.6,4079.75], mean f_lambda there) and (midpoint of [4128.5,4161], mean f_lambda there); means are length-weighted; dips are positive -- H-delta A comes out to 1.3 AA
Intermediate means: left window 20.1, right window 21.1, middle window 19.9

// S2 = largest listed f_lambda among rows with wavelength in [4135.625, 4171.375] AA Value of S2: 22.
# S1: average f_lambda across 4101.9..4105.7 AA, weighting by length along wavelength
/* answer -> 18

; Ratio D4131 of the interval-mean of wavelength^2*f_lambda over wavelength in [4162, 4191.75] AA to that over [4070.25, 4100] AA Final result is 1.05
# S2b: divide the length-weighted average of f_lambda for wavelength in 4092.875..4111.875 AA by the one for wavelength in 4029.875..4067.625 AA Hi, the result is 0.90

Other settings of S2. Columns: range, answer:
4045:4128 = 22.8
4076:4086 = 22.5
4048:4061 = 20.6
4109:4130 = 21.8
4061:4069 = 21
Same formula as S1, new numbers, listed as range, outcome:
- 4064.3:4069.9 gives 20.5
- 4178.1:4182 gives 20.4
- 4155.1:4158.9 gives 20.8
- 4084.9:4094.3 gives 21.5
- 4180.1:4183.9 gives 20.5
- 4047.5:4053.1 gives 19.8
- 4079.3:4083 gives 19.7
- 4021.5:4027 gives 20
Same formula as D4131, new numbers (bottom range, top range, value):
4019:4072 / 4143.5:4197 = 1.07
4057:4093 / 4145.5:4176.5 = 1.04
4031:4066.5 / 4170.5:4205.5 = 1.08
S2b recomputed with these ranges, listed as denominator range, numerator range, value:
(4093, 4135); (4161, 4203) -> 1.03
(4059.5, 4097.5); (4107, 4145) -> 1.04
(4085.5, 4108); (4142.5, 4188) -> 1.06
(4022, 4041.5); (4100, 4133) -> 1.01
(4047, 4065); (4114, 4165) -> 1.05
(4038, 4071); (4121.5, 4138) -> 1.03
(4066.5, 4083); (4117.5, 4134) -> 1.08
